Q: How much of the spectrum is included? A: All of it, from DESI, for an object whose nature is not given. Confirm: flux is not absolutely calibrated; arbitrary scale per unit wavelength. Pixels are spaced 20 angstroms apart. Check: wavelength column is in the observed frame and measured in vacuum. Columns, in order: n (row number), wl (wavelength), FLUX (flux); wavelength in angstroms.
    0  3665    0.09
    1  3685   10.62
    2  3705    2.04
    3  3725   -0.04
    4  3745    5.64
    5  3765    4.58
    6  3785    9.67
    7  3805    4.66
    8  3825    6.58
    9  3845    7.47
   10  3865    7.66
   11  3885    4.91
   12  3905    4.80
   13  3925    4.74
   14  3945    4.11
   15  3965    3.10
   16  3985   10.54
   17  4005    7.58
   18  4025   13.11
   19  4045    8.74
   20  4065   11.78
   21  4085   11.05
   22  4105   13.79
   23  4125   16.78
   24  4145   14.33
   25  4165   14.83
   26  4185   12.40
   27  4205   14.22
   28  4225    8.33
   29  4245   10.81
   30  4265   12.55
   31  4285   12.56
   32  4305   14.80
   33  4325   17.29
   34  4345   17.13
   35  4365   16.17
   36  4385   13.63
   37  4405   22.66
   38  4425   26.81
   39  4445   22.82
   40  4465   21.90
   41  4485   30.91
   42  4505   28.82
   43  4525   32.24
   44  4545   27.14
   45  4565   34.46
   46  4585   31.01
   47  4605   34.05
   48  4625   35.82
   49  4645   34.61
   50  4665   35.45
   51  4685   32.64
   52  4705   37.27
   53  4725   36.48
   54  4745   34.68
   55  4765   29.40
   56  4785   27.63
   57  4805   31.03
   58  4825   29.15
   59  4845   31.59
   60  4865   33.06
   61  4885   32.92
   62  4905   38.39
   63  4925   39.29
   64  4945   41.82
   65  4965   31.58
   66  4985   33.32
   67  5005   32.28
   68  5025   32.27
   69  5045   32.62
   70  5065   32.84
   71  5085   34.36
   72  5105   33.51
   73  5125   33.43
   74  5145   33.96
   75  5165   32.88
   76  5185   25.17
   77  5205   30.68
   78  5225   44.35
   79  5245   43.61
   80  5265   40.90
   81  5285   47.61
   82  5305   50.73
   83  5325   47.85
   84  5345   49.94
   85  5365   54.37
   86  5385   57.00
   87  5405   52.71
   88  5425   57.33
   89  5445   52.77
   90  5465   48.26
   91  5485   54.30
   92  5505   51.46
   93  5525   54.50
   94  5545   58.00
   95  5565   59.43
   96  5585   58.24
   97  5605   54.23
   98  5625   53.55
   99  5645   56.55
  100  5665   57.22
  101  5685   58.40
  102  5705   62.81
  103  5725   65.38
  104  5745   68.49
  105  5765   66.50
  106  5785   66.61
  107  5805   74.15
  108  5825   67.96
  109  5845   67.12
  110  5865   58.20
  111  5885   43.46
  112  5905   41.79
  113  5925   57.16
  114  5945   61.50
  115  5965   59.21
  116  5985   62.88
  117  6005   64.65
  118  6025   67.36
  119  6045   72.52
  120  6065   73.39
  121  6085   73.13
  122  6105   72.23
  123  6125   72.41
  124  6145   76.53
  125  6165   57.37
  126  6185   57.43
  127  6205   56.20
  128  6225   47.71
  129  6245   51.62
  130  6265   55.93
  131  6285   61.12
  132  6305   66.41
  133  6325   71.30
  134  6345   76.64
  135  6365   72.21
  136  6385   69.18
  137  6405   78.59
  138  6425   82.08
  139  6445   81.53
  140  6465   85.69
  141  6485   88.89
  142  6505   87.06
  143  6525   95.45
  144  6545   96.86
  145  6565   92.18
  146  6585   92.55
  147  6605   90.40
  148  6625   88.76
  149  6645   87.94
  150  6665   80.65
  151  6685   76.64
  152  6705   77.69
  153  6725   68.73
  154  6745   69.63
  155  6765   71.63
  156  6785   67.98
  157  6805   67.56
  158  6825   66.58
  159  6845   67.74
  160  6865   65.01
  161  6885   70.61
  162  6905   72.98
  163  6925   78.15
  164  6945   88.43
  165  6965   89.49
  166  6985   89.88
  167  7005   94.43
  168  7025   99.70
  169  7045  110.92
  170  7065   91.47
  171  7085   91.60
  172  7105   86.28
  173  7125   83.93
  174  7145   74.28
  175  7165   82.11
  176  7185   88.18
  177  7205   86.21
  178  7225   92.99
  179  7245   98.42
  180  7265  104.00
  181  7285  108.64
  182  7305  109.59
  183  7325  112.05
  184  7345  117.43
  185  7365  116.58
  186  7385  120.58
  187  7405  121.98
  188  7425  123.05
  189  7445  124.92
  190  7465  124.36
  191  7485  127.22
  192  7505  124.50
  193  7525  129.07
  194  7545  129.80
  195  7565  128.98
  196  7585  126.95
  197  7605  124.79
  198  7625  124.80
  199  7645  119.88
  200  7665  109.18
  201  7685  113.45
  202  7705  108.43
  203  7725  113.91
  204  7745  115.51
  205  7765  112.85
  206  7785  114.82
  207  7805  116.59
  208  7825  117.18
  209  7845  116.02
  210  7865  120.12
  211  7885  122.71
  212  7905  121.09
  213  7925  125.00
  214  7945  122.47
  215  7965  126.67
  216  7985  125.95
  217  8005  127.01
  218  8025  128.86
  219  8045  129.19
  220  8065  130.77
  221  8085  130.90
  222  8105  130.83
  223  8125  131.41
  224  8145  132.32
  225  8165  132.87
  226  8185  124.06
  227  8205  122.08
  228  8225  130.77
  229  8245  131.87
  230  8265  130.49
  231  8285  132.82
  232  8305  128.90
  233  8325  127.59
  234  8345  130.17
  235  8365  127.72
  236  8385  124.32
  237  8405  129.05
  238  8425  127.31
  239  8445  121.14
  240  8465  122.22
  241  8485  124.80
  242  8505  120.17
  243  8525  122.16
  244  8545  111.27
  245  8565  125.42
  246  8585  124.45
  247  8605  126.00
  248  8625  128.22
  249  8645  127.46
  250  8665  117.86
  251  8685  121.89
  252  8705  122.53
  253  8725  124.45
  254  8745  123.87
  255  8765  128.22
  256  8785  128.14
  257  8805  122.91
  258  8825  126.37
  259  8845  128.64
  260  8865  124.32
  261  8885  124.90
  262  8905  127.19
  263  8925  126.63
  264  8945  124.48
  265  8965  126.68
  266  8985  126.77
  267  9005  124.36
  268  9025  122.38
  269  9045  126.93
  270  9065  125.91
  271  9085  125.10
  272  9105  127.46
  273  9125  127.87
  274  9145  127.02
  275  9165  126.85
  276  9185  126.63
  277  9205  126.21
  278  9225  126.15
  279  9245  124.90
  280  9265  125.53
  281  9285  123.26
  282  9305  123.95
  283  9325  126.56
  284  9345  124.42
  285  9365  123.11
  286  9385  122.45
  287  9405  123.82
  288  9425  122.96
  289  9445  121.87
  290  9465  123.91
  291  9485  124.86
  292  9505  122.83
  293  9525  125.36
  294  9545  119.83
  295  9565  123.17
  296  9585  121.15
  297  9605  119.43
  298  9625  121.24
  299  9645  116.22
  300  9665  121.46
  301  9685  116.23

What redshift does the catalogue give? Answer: 0.000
